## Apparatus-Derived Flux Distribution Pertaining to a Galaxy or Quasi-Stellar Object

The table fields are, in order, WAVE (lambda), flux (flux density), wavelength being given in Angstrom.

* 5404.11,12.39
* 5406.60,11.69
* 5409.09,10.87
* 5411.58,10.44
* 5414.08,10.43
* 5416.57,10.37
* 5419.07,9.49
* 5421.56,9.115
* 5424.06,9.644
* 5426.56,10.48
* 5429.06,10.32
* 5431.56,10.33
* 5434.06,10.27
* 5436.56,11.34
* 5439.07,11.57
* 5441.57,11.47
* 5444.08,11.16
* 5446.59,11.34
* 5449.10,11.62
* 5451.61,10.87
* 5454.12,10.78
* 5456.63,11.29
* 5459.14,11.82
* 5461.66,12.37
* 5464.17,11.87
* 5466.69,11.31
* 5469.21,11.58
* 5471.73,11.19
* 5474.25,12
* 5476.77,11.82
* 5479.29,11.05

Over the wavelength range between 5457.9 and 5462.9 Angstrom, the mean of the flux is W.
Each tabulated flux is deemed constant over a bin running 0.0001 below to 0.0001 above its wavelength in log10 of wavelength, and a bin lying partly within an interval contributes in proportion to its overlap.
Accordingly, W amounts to 12.1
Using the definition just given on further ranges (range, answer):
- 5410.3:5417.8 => 10.4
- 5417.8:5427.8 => 9.68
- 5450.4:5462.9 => 11.4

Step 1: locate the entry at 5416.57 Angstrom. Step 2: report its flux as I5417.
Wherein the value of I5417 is 10.37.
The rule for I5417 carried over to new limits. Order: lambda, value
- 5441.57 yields 11.47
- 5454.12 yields 10.78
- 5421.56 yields 9.115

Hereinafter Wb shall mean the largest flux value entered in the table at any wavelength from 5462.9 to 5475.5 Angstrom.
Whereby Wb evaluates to 12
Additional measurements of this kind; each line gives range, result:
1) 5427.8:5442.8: 11.57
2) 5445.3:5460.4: 11.82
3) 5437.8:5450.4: 11.62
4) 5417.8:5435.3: 10.48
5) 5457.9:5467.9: 12.37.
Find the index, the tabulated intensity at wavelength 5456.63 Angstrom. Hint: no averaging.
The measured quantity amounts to 11.29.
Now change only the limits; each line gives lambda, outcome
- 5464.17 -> 11.87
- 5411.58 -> 10.44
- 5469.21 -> 11.58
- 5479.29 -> 11.05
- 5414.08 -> 10.43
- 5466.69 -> 11.31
